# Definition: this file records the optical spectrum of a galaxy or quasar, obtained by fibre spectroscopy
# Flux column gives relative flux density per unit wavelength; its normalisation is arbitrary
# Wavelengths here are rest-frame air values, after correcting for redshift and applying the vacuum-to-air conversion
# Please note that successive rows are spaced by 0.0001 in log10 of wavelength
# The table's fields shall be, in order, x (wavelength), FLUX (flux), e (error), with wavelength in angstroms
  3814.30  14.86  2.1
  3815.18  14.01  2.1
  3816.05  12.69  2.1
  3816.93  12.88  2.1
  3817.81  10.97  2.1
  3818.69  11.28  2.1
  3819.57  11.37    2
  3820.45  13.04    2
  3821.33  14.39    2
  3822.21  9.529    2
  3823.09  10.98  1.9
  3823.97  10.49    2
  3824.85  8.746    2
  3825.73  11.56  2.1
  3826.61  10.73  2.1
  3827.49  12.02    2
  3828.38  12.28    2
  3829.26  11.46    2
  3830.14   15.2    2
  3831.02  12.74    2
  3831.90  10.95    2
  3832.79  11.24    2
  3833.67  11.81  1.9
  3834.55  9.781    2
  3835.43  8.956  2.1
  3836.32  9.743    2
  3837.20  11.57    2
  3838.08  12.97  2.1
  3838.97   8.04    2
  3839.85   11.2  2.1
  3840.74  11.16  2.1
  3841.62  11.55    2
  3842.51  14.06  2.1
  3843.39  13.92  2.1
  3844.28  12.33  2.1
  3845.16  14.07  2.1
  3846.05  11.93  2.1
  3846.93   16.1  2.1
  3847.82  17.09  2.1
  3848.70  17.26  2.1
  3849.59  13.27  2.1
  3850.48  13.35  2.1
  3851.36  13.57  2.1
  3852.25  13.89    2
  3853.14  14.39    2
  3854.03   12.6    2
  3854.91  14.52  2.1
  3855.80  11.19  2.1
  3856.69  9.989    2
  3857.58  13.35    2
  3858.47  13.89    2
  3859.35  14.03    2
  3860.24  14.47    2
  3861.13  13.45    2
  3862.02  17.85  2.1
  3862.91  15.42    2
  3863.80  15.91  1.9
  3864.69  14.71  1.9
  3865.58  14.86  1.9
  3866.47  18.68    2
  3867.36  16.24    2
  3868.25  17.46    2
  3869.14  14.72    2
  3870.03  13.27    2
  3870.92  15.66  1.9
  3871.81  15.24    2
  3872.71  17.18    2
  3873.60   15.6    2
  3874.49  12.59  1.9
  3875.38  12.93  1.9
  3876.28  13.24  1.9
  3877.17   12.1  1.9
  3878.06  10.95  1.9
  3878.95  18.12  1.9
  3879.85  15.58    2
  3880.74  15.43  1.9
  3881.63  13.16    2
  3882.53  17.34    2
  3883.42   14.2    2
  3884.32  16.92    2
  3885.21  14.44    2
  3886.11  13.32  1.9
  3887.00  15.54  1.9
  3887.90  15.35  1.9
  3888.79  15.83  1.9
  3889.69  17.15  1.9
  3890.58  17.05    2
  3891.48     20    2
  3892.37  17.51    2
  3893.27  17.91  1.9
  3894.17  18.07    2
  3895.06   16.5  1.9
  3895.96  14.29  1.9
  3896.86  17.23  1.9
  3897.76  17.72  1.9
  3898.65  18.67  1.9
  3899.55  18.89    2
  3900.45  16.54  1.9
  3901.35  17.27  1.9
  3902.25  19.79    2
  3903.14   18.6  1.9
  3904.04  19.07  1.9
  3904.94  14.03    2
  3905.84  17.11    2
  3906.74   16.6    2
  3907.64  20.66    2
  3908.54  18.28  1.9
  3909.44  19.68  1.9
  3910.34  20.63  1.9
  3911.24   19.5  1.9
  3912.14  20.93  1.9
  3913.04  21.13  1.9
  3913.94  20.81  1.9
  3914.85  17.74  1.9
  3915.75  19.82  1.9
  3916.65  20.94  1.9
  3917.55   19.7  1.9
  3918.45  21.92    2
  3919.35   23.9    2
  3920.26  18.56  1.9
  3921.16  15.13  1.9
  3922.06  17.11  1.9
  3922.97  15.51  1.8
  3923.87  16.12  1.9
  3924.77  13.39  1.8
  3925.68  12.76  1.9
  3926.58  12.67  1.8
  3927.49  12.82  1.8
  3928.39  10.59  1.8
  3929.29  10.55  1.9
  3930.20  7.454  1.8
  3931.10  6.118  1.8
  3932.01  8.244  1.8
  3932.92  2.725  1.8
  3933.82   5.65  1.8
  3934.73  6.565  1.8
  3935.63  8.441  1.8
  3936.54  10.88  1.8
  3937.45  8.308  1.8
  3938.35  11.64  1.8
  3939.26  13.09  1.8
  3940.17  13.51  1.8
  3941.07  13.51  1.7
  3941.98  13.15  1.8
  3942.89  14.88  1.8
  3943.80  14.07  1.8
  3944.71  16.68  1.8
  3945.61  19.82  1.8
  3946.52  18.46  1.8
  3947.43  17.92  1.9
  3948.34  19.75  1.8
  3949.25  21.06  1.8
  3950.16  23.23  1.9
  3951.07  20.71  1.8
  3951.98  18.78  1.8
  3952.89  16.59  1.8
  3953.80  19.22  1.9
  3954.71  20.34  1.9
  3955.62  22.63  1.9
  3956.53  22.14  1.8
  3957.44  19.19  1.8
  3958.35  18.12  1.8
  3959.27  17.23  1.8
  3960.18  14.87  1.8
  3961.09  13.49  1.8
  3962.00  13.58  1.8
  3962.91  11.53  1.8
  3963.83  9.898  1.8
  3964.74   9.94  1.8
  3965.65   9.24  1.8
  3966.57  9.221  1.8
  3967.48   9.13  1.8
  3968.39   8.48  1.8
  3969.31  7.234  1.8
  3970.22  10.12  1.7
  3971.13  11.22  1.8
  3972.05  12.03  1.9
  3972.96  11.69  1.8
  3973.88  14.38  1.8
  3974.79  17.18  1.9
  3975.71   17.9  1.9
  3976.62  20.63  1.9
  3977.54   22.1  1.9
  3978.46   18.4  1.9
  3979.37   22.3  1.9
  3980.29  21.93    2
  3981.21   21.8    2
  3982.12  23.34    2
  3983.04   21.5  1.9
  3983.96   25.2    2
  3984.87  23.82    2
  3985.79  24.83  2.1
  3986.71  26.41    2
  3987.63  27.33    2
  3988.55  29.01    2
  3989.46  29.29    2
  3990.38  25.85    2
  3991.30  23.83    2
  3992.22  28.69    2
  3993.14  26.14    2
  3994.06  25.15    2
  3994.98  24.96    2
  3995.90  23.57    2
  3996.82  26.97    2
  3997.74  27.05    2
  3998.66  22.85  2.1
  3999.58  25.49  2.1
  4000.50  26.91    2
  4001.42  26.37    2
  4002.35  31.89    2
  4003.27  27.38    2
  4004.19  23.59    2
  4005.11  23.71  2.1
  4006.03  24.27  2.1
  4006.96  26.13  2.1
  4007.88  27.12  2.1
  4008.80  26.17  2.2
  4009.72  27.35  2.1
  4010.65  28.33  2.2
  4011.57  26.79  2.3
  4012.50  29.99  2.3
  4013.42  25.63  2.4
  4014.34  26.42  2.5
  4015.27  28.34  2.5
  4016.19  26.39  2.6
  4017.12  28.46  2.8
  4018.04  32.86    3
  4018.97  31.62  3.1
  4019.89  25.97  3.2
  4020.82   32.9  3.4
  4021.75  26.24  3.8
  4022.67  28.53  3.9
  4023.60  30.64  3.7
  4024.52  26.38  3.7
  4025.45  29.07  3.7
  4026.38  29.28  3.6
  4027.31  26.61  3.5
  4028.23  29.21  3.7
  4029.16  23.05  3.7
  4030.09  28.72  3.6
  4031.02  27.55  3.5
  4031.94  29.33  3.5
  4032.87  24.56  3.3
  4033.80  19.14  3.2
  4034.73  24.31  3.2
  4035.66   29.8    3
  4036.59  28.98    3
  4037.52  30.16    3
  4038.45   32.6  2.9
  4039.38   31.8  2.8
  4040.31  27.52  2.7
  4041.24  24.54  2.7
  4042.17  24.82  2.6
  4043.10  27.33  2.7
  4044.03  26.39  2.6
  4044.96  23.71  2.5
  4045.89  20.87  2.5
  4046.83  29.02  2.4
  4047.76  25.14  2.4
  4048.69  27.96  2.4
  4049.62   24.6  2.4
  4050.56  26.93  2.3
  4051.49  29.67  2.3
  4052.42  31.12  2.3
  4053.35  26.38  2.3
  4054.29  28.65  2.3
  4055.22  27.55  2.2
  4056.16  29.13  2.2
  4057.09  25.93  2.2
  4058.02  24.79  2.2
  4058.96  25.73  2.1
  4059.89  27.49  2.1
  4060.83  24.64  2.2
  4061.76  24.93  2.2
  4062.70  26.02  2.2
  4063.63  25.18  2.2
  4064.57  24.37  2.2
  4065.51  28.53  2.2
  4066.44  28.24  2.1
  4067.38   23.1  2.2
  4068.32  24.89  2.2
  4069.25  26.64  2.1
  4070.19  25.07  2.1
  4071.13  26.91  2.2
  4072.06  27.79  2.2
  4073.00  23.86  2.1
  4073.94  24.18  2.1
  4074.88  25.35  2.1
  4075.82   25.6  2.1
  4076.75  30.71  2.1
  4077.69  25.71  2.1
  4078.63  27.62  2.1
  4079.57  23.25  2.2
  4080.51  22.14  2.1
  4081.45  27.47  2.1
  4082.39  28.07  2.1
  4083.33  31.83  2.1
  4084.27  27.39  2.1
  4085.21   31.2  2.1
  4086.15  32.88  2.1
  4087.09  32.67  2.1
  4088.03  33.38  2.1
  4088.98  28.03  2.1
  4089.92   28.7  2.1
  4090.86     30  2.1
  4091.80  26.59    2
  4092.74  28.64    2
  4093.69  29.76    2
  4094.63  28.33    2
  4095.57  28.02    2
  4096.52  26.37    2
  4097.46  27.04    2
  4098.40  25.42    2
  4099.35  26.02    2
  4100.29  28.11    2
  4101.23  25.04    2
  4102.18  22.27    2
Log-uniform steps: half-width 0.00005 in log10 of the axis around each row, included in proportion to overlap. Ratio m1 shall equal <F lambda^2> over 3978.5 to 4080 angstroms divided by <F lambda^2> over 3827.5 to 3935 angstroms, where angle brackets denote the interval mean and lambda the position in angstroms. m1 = 1.9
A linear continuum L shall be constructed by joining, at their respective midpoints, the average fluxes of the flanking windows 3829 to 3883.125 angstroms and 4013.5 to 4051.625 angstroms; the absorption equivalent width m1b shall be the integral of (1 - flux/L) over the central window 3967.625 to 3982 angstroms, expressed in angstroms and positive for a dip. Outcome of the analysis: 4.5 angstroms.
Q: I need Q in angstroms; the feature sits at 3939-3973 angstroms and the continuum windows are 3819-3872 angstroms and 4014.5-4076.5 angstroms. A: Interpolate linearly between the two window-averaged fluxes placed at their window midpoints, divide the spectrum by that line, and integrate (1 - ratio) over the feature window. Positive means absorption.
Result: 9.0 angstroms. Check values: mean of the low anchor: 13.1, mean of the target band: 15.2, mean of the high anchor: 27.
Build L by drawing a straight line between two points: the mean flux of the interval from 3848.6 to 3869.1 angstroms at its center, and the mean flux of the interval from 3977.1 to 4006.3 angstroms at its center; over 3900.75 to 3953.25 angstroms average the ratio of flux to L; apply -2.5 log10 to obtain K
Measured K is 0.244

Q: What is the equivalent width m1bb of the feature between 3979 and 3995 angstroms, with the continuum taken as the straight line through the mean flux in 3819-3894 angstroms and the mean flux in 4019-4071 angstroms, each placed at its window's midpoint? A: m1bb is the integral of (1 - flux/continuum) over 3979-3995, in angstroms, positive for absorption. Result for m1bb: -1.5 angstroms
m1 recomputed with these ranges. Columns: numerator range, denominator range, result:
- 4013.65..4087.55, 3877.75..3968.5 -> 1.84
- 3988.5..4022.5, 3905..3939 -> 1.90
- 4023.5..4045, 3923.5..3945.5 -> 2.58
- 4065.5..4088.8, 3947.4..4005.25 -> 1.43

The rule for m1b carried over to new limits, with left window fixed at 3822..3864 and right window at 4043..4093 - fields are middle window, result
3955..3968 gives 3.7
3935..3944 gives 3.3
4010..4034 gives -3.8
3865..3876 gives -0.7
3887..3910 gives -2.0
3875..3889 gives 0.5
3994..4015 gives -3.0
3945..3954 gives 0.0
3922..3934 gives 4.8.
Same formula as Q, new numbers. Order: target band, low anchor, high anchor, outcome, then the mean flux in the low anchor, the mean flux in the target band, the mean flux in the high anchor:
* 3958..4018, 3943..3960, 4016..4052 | 4.0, 19.1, 21.6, 27.5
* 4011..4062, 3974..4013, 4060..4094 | -2.5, 24.9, 27.4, 27.2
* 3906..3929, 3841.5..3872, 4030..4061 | 0.7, 14.4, 17.8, 27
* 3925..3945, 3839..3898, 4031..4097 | 8.8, 14.8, 10.6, 27.1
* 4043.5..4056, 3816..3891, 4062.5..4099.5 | -0.7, 13.5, 26.8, 27.3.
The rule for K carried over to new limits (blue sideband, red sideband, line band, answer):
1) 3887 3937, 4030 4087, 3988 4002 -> -0.184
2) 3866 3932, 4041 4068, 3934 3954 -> 0.253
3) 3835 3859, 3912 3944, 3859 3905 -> -0.200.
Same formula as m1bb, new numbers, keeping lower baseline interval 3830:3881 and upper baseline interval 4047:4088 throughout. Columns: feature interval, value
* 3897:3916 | -2.0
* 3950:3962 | 0.8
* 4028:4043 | -1.3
